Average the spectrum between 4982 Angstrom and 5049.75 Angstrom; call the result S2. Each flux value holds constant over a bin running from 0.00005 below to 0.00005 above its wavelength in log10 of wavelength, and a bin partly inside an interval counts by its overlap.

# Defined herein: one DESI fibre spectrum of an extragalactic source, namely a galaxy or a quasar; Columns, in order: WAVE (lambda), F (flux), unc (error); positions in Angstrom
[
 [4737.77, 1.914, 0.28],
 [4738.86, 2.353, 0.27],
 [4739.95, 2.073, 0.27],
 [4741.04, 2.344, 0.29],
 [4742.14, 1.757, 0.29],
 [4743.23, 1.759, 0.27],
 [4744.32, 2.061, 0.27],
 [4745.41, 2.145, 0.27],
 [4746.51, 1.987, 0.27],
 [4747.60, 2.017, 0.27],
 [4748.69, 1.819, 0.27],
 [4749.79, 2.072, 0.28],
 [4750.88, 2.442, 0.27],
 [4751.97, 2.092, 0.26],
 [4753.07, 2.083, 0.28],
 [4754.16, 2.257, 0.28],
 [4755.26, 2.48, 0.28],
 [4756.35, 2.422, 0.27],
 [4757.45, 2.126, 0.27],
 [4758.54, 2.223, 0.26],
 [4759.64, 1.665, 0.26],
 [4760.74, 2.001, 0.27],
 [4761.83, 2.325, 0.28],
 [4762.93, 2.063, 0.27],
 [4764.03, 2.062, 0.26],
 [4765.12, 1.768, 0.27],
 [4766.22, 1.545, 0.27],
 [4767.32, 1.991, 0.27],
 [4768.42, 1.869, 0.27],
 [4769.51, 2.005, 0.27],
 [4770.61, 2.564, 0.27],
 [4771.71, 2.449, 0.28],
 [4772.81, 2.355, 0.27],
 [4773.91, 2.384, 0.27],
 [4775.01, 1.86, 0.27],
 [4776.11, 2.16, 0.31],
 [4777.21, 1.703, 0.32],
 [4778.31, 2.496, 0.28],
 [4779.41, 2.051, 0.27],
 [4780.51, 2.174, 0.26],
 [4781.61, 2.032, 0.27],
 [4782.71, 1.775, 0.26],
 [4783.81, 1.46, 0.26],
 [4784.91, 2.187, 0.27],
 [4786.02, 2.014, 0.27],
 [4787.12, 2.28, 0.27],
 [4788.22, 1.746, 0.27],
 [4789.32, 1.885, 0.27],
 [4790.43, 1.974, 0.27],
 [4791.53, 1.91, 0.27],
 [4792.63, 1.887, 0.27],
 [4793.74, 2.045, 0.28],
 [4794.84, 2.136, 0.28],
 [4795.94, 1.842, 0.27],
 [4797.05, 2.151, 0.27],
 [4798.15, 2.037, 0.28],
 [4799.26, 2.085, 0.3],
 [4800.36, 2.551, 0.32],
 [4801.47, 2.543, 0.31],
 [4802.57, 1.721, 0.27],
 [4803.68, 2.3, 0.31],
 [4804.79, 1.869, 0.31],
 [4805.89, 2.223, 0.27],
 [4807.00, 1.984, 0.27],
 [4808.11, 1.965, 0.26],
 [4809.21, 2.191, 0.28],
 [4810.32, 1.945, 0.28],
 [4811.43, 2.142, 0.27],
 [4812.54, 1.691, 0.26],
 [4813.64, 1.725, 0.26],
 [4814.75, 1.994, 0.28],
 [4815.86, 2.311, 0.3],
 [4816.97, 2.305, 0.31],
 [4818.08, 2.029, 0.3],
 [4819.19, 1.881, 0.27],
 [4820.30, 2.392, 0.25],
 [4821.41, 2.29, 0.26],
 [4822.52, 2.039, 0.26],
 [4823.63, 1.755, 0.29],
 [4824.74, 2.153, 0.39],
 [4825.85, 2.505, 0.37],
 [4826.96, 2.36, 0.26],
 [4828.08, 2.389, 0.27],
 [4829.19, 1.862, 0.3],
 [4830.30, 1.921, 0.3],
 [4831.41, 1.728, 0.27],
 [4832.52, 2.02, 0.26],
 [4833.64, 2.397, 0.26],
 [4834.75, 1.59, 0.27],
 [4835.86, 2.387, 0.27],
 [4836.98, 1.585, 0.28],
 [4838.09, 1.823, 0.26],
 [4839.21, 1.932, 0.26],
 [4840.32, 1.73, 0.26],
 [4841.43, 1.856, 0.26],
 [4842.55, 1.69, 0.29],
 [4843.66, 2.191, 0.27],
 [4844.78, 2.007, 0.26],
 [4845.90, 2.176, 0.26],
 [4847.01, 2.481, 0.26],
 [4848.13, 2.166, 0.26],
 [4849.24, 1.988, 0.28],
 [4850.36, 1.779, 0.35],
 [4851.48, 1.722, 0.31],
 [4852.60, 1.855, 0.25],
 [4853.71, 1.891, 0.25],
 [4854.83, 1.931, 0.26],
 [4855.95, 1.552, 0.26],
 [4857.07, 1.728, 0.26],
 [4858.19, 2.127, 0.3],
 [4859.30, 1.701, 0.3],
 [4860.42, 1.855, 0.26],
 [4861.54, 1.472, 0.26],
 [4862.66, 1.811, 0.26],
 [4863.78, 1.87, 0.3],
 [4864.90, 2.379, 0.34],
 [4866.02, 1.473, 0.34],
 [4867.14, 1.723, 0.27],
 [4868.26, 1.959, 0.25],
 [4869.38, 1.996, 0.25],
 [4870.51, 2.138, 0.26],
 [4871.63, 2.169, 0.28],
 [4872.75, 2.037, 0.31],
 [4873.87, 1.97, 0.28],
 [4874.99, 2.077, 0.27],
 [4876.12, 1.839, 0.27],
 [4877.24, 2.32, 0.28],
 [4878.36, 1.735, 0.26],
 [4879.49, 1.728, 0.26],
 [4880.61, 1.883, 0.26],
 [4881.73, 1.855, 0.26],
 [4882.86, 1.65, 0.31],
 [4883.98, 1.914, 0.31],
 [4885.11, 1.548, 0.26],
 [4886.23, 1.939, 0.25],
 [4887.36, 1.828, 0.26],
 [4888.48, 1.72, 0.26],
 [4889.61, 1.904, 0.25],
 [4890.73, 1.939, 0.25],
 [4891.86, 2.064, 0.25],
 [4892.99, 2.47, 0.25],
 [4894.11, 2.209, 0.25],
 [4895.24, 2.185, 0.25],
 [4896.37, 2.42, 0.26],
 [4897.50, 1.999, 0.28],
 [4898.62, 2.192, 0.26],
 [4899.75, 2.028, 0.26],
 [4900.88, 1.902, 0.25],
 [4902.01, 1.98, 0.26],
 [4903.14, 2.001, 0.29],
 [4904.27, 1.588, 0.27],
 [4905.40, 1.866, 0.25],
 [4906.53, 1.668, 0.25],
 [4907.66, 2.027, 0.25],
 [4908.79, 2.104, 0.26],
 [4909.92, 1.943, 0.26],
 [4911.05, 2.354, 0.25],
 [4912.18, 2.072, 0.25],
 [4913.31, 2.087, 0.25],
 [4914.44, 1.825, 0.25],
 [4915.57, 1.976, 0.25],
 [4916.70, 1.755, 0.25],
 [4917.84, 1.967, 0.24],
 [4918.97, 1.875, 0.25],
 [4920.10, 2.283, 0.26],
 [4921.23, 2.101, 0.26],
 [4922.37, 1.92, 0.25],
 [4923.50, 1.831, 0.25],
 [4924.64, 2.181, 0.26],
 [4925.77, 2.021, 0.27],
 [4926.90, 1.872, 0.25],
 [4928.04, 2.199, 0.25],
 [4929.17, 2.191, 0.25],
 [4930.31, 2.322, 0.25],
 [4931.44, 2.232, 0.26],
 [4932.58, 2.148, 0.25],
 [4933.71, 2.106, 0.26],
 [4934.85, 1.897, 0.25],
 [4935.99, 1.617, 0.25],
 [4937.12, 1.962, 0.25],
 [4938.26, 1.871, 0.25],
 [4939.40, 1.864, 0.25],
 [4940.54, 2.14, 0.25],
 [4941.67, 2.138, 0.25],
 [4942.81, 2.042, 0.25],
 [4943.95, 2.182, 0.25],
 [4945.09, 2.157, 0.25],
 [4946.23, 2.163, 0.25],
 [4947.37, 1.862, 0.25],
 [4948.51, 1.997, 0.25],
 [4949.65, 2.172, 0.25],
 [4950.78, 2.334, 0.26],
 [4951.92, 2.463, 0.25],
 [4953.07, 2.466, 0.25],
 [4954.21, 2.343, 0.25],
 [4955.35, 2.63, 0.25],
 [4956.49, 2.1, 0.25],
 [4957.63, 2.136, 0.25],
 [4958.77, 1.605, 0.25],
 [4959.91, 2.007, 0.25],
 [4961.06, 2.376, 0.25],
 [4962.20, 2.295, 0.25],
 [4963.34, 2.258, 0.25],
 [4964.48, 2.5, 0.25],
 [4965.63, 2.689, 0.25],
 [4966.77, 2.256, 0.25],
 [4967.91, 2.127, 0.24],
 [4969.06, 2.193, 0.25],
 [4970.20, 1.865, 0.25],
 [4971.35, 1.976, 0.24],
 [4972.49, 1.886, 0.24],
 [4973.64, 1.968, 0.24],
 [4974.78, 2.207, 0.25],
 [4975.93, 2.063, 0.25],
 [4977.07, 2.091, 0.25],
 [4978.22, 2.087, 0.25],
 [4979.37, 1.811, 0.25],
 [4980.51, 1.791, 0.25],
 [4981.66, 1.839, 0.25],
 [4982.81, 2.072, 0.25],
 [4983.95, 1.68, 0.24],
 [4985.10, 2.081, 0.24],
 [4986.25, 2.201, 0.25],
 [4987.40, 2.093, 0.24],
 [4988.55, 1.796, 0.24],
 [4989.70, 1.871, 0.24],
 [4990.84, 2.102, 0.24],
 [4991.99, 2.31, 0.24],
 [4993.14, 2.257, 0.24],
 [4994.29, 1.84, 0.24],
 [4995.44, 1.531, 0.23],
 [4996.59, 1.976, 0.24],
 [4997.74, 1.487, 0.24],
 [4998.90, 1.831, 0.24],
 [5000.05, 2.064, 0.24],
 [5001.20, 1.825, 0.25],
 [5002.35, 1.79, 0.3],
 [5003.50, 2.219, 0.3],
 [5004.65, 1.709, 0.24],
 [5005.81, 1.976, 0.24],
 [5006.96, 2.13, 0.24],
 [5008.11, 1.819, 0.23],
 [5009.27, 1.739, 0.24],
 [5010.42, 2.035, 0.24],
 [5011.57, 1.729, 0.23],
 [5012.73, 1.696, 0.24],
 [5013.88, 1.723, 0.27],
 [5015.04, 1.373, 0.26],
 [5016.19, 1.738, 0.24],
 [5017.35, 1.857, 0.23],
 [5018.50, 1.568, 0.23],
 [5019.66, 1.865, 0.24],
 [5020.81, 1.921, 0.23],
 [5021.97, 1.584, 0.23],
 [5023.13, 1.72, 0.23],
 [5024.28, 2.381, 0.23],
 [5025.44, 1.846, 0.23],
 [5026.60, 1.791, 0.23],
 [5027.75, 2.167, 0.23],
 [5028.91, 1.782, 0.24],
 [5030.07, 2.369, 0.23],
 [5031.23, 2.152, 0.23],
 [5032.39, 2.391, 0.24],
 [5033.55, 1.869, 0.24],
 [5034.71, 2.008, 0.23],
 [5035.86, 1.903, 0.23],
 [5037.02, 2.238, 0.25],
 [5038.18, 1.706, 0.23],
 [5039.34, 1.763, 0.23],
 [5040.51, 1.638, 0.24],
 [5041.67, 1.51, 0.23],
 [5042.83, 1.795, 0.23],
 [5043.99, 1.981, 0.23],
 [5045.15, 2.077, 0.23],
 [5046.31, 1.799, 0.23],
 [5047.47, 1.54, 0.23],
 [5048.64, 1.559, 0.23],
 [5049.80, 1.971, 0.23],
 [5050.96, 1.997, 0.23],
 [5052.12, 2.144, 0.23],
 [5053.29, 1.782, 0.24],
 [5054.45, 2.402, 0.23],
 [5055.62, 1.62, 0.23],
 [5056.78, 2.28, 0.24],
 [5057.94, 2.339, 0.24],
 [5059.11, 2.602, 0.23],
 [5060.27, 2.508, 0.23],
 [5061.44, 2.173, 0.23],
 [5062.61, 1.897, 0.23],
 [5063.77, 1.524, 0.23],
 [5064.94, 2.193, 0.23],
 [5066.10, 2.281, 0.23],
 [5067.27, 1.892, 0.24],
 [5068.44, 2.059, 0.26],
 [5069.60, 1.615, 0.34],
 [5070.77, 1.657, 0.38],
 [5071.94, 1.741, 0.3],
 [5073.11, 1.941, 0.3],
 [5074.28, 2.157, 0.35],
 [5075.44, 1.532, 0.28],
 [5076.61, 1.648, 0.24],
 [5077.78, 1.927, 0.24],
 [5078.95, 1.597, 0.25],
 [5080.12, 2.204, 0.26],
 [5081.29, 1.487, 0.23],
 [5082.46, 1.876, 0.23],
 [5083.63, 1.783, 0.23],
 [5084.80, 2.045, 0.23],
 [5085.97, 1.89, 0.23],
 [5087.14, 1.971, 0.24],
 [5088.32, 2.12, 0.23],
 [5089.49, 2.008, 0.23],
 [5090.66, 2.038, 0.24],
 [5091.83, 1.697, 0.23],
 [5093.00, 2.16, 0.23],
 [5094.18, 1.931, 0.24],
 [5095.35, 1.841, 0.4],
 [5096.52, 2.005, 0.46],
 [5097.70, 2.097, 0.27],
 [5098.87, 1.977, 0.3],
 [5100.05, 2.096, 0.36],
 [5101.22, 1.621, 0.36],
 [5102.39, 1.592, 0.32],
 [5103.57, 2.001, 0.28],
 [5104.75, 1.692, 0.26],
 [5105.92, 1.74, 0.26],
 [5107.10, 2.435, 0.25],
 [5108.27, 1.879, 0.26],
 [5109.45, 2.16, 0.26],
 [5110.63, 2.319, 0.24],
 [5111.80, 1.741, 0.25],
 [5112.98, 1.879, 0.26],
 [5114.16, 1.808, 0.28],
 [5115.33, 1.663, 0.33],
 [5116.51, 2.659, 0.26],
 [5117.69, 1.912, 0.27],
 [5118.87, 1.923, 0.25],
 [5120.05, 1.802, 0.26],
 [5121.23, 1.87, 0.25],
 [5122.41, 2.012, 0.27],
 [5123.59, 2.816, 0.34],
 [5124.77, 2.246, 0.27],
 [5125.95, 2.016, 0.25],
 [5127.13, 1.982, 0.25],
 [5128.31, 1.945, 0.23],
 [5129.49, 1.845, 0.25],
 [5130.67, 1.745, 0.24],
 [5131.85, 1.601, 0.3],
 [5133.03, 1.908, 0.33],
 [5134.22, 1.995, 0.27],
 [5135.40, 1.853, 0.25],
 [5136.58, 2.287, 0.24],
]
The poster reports 1.89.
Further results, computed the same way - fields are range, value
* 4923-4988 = 2.1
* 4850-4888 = 1.87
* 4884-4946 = 2.01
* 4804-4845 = 2.02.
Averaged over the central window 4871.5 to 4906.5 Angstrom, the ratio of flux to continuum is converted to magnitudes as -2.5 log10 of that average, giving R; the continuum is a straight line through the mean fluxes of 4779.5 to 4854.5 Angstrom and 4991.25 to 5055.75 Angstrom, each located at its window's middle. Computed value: 0.01 mag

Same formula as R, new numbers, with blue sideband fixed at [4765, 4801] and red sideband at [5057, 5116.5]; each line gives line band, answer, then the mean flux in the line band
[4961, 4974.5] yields -0.11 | 2.19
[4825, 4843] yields 0.02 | 1.99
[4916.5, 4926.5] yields 0.00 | 2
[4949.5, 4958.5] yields -0.16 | 2.32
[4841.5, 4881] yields 0.05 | 1.93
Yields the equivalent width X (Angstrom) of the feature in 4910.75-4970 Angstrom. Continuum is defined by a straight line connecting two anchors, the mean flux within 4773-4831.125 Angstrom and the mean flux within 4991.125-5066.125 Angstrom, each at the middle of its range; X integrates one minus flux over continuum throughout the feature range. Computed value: -4.10 Angstrom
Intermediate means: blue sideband 2.06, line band 2.12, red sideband 1.93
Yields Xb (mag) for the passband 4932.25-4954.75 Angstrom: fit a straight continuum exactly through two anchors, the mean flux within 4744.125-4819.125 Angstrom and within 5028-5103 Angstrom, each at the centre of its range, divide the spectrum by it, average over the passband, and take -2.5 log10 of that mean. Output -0.05 mag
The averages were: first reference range 2.07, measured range 2.1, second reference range 1.94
